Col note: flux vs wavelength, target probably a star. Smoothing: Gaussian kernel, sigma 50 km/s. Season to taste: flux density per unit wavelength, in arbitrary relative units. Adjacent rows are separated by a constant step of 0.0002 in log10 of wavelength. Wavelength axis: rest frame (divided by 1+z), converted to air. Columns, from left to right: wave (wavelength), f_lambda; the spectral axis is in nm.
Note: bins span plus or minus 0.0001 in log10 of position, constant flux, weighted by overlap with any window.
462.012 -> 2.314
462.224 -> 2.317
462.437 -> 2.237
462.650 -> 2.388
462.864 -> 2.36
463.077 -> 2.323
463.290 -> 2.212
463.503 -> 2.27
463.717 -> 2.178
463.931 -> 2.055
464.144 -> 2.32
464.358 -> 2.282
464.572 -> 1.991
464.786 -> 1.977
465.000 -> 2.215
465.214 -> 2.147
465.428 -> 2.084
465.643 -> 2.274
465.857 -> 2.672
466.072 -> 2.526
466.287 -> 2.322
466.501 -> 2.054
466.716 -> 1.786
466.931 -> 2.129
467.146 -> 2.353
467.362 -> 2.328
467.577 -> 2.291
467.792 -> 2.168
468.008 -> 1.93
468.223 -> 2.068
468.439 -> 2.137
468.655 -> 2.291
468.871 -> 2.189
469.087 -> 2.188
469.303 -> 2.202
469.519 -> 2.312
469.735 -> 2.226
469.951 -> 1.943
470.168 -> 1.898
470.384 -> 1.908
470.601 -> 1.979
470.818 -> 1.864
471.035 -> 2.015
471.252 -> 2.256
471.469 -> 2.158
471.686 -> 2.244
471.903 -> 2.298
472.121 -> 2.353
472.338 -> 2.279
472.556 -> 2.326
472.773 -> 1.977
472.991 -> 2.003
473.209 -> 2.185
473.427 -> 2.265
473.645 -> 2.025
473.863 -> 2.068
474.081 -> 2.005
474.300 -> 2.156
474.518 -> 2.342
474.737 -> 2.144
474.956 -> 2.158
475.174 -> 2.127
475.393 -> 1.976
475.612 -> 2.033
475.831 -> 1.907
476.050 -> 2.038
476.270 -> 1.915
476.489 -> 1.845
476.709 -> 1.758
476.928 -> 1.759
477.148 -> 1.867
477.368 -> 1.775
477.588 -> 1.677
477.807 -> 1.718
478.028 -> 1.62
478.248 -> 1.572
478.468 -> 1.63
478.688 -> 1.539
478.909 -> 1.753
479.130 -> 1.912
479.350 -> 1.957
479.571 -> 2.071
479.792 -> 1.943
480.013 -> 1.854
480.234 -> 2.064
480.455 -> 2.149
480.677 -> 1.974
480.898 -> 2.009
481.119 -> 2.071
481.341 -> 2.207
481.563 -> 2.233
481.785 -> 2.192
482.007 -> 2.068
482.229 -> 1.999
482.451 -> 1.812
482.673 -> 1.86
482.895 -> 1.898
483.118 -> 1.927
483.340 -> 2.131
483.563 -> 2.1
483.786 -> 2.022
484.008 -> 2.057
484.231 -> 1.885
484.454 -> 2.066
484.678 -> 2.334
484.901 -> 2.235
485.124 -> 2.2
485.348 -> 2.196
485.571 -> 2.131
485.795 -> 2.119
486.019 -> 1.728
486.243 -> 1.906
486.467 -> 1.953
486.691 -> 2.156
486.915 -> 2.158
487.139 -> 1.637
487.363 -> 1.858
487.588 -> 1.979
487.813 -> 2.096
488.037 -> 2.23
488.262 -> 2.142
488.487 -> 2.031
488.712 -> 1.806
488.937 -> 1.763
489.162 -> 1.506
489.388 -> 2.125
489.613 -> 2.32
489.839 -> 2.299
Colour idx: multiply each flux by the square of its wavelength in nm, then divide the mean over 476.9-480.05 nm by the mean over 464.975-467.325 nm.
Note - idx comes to 0.84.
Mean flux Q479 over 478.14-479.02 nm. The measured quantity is 1.62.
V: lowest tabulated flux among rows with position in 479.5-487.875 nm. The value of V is 1.637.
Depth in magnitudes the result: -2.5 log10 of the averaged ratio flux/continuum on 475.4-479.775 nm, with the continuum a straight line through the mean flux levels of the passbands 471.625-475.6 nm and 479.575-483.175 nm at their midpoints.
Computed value 0.15 mag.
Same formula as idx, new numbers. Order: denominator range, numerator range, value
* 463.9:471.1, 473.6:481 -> 0.93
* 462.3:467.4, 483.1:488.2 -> 1.01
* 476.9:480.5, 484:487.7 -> 1.16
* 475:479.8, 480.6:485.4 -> 1.15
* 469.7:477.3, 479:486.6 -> 1.03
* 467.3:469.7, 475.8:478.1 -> 0.85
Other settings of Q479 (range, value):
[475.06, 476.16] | 2.02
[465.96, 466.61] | 2.3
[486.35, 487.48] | 1.95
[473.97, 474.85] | 2.16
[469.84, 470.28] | 1.92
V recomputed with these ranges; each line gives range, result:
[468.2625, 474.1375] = 1.864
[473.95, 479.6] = 1.539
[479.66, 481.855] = 1.854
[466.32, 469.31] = 1.786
